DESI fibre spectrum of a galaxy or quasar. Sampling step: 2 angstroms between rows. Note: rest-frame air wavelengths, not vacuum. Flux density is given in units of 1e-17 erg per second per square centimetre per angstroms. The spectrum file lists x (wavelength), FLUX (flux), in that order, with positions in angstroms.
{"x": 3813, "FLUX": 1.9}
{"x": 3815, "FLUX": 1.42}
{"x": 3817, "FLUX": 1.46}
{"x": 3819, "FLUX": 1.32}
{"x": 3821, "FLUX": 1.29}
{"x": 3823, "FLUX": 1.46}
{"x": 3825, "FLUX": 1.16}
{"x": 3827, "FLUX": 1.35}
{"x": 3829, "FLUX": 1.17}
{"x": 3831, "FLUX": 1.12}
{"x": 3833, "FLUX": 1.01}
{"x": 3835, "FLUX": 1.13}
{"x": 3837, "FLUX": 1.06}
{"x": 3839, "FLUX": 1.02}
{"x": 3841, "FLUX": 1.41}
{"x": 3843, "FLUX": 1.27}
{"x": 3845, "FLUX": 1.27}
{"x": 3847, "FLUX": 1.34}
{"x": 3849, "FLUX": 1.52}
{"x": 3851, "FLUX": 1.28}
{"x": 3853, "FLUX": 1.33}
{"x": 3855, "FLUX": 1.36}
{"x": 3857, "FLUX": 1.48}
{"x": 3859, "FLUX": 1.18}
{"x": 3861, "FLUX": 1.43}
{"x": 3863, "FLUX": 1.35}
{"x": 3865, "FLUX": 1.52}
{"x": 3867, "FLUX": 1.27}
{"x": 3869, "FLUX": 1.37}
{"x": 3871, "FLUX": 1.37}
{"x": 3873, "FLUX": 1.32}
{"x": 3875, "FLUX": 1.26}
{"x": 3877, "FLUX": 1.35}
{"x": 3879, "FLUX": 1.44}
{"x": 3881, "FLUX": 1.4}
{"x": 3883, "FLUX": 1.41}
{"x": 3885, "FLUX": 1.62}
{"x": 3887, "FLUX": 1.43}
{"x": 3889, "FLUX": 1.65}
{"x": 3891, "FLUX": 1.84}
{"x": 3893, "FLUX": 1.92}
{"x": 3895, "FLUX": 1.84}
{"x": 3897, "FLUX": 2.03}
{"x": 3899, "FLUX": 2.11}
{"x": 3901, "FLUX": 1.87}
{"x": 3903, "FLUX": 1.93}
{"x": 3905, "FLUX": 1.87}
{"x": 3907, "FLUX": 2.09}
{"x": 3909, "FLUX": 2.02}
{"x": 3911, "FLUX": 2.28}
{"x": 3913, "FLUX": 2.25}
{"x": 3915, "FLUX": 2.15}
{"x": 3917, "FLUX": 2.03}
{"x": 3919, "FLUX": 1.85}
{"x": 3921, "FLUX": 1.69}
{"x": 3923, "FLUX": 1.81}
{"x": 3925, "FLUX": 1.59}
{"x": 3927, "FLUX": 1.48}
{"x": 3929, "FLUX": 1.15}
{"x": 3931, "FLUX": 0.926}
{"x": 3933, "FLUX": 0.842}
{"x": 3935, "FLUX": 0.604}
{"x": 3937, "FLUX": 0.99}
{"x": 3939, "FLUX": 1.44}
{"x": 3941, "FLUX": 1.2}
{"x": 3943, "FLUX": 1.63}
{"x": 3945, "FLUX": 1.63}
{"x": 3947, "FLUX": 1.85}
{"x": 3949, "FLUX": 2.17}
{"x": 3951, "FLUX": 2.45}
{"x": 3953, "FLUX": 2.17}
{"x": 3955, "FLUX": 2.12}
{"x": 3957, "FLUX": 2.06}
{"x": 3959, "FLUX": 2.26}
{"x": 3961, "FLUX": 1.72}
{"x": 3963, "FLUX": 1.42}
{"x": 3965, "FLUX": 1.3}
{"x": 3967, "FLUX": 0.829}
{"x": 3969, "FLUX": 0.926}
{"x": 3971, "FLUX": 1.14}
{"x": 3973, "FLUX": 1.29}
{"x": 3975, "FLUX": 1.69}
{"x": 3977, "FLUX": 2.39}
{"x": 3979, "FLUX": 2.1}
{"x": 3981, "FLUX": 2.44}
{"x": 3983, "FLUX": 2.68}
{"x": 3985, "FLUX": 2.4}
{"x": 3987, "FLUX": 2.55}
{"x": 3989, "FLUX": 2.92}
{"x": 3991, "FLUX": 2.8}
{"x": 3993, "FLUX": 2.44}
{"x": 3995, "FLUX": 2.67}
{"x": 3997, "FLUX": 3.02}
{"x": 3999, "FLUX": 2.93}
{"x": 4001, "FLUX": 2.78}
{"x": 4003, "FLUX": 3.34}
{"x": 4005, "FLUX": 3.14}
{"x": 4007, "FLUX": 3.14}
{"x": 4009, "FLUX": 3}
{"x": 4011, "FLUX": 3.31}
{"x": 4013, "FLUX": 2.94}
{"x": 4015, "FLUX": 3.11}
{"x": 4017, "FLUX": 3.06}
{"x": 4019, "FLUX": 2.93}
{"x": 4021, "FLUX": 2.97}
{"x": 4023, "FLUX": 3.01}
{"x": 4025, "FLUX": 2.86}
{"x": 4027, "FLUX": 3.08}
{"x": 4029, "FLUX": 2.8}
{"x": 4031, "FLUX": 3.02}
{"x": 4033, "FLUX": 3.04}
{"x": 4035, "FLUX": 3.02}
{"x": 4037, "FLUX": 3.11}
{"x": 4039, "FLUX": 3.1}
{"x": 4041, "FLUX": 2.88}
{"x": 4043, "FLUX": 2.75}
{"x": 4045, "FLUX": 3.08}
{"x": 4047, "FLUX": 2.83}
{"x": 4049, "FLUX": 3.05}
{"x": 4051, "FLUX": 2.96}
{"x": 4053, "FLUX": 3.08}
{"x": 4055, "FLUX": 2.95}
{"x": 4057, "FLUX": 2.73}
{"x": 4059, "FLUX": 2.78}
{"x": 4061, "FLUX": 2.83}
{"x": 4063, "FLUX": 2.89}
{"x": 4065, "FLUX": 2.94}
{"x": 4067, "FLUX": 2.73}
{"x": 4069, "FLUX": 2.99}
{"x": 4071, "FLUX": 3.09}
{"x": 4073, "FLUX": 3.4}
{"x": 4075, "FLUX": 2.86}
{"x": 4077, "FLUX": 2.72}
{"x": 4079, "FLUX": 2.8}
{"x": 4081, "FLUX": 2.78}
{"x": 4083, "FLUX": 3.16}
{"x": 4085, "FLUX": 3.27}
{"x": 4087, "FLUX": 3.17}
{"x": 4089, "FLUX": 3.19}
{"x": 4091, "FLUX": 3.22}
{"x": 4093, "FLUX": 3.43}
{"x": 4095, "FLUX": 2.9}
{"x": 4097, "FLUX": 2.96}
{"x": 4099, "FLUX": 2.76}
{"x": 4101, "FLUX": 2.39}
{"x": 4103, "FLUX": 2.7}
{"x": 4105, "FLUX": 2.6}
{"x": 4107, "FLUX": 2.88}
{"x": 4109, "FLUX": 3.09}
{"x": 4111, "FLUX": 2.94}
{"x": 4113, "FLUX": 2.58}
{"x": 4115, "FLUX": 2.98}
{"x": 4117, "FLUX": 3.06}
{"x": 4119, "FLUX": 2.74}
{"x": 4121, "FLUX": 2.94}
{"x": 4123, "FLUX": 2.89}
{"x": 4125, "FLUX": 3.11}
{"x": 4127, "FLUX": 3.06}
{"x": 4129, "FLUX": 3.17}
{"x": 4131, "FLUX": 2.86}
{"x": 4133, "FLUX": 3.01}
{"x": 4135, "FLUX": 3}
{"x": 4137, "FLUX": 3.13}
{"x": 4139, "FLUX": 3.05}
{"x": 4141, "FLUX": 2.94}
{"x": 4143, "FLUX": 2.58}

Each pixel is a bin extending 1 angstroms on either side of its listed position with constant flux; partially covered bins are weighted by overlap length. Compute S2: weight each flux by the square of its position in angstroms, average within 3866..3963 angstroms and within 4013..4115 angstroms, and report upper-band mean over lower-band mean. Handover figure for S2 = 1.89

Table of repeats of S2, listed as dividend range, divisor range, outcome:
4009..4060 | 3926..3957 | 2.04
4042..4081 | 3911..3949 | 2.02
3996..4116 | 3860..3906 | 2.03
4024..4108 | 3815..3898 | 2.36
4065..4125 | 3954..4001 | 1.48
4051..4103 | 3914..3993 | 1.77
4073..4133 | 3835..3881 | 2.52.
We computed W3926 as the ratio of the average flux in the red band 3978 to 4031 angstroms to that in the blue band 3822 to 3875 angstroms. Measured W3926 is 2.2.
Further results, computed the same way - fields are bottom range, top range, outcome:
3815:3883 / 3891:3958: 1.35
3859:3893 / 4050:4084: 2.02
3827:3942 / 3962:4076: 1.81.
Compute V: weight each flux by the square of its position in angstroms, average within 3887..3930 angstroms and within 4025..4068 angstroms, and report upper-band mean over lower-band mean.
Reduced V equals 1.7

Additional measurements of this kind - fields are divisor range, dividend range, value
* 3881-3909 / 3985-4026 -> 1.71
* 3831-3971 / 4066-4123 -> 2.09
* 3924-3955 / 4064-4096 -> 2.18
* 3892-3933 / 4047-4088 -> 1.76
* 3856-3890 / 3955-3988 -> 1.38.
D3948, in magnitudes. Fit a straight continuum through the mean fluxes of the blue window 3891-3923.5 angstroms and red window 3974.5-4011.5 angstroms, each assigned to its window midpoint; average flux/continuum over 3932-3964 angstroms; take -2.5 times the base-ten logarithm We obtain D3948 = 0.38 mag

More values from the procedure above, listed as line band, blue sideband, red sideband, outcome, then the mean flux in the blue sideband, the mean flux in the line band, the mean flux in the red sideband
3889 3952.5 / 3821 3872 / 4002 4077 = 0.11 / 1.29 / 1.73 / 2.99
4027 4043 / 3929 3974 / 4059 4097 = -0.20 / 1.49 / 2.99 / 3.01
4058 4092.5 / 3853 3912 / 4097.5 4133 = -0.13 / 1.62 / 3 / 2.87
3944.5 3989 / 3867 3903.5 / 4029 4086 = 0.17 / 1.61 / 1.92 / 2.96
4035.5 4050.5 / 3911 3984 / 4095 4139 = -0.25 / 1.68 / 2.97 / 2.9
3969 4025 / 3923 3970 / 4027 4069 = -0.18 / 1.52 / 2.65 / 2.93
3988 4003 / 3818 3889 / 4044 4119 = -0.21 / 1.32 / 2.83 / 2.94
